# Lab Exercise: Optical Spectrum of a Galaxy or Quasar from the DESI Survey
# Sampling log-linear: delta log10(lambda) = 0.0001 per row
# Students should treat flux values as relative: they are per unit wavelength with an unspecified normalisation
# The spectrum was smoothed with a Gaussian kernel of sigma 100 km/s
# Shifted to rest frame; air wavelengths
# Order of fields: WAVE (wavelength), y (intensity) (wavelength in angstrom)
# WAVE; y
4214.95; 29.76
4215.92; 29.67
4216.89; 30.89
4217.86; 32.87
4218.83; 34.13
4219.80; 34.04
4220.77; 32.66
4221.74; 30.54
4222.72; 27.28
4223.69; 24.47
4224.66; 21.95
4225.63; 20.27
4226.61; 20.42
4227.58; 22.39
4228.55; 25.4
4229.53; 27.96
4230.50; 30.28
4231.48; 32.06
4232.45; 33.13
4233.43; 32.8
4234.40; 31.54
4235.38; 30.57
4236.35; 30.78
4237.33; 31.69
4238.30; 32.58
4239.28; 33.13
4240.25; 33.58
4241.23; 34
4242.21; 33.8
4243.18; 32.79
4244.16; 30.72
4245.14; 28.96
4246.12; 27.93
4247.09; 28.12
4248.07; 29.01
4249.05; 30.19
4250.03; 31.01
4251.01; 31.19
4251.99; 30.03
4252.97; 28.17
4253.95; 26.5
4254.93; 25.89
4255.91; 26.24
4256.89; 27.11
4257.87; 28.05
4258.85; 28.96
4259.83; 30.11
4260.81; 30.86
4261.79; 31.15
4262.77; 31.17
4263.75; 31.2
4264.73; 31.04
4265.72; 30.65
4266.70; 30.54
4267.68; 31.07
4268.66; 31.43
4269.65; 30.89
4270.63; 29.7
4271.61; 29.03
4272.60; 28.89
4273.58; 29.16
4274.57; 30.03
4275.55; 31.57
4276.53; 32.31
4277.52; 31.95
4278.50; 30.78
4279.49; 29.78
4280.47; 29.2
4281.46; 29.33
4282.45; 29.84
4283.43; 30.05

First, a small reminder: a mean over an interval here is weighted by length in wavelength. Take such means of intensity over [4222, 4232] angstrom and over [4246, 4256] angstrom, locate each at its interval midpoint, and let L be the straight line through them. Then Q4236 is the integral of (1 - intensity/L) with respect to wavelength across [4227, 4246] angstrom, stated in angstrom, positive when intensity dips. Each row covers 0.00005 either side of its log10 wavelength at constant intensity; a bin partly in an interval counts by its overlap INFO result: -2.9 angstrom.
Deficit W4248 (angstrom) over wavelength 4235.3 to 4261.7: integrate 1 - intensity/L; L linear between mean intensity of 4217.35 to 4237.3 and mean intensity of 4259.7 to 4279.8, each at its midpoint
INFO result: -0.3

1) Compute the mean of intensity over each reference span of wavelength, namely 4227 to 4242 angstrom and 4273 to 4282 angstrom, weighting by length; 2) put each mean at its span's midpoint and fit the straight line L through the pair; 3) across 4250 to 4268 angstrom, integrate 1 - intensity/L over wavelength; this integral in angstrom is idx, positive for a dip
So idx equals 0.65 angstrom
